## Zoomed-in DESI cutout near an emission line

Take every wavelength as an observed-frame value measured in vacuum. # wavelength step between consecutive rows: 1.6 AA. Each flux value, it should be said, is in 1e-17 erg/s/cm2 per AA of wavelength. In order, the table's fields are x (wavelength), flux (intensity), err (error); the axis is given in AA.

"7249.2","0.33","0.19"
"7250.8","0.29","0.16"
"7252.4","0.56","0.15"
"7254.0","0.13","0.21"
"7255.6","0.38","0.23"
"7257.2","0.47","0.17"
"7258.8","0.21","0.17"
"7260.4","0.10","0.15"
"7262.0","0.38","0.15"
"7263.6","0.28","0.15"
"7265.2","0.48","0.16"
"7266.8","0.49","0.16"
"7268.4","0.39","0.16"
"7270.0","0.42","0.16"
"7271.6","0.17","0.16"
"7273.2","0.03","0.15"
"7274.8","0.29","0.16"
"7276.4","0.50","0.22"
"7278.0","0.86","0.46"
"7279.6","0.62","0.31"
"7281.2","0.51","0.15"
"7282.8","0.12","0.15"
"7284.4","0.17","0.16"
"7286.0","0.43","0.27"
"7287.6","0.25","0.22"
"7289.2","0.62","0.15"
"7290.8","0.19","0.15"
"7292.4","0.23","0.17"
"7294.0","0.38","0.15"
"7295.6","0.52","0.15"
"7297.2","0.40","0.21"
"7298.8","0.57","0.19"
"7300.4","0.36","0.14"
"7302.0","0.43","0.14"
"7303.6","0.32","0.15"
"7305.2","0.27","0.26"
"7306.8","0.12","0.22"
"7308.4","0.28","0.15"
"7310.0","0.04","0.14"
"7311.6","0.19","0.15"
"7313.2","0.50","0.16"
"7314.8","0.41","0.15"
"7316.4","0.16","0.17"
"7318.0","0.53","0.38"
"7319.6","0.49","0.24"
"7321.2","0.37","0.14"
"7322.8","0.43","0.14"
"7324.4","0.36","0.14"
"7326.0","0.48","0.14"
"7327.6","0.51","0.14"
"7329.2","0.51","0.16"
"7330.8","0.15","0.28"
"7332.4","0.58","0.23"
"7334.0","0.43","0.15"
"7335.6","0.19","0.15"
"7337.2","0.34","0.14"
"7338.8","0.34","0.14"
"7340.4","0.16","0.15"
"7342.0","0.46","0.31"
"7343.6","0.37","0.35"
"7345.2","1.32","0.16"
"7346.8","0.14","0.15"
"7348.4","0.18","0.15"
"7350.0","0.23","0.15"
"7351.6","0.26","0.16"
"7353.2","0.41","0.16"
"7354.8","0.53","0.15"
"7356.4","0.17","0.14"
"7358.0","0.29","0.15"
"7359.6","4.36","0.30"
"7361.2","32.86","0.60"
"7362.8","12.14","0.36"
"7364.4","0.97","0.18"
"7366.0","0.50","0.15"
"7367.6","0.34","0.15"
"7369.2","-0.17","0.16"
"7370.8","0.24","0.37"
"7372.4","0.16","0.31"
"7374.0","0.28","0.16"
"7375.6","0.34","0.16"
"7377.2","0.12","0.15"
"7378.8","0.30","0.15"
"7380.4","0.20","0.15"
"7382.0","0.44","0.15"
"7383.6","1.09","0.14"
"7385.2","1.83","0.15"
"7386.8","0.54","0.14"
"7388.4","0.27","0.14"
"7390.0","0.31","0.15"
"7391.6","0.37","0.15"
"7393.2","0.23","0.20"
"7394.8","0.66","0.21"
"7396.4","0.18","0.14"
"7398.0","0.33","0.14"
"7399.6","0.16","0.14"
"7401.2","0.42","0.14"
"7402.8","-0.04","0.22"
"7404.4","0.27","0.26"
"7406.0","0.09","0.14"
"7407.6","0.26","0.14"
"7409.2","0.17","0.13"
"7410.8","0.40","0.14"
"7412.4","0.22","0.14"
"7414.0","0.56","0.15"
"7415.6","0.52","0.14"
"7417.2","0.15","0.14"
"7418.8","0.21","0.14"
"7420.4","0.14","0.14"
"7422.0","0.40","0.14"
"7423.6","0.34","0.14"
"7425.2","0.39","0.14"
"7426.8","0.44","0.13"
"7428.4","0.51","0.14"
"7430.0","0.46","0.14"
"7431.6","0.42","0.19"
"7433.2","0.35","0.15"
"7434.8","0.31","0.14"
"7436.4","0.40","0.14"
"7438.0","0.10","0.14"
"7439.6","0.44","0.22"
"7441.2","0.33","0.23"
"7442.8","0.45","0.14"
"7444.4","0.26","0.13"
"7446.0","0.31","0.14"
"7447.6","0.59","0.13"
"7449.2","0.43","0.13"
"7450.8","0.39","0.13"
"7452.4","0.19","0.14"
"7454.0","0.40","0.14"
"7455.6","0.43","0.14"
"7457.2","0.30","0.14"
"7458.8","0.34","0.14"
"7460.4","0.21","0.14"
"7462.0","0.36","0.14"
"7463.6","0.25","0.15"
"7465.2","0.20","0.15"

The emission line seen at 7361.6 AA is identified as H-alpha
